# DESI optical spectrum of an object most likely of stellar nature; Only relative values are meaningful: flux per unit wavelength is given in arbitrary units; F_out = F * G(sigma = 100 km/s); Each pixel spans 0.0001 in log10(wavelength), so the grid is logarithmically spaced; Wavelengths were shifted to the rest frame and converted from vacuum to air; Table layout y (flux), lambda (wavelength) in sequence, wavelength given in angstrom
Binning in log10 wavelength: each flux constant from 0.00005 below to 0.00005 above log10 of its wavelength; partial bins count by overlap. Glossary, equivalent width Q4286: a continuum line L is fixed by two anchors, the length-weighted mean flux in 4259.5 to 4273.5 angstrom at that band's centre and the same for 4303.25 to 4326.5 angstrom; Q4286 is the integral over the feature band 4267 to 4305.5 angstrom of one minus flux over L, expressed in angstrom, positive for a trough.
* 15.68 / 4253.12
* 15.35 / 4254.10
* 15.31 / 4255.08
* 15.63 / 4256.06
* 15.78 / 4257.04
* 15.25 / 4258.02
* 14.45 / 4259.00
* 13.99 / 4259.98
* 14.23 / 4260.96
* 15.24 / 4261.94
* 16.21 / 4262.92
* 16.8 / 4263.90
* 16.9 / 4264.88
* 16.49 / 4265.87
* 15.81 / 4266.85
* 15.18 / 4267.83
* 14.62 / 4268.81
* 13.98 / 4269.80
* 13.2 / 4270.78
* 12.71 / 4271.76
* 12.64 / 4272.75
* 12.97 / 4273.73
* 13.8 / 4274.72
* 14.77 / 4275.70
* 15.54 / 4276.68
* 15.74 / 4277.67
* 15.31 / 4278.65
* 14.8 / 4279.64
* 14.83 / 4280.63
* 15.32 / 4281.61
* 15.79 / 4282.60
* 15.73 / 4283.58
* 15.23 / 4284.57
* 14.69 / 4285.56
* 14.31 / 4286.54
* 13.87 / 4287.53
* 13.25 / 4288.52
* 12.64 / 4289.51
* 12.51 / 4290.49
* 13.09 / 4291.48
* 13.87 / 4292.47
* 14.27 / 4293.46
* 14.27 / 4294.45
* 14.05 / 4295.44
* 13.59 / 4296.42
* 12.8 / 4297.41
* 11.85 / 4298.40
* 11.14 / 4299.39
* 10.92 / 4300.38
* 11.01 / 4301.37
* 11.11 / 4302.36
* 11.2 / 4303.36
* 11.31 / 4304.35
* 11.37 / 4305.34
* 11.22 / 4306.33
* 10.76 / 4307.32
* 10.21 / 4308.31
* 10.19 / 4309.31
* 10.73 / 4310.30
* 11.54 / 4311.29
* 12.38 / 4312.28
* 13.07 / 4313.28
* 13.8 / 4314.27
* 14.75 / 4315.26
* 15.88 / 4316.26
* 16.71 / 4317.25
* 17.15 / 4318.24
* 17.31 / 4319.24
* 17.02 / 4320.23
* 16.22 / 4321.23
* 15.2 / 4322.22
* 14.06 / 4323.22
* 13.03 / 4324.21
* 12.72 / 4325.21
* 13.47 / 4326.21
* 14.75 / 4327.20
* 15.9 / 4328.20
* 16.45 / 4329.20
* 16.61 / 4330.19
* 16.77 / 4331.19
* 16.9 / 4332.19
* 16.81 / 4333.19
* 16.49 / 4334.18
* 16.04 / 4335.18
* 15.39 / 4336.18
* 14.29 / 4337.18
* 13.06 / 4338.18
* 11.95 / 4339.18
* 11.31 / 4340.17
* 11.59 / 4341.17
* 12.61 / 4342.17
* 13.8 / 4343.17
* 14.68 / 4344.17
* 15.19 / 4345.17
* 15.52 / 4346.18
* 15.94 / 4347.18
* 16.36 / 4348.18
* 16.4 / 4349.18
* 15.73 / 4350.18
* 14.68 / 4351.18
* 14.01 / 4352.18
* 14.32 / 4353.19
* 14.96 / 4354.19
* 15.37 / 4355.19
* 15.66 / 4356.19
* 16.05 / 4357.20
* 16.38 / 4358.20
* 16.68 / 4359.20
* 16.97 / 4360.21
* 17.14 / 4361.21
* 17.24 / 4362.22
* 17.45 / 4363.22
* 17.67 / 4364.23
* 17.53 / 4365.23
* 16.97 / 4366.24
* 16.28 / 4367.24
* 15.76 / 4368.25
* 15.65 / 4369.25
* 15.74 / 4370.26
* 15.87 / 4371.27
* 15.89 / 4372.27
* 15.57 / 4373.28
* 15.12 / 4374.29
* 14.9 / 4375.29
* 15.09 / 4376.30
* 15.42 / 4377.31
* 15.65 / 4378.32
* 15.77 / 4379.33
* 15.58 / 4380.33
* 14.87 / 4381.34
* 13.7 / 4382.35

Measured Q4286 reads 1.8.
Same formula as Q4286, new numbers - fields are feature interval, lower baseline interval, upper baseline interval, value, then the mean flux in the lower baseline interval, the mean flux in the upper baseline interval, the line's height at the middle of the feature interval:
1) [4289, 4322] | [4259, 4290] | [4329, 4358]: 4.01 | 14.7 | 15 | 14.8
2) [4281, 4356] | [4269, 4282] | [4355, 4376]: 6.02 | 14.3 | 16.3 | 15.2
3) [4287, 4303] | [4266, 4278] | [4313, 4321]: 2.45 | 14.3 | 15.8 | 15.1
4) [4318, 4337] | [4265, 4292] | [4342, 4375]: -0.46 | 14.4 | 15.8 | 15.3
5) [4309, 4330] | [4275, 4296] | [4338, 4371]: 0.64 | 14.5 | 15.4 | 14.9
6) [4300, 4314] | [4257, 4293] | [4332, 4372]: 3.47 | 14.6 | 15.5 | 15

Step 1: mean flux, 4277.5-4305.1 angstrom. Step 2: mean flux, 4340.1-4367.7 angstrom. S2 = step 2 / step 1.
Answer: 1.16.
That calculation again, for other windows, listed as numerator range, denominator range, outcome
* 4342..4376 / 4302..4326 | 1.19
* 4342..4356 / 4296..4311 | 1.33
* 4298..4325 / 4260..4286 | 0.87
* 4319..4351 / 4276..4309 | 1.13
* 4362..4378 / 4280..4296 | 1.13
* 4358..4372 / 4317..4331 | 1.08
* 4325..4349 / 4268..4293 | 1.04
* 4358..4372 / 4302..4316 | 1.42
